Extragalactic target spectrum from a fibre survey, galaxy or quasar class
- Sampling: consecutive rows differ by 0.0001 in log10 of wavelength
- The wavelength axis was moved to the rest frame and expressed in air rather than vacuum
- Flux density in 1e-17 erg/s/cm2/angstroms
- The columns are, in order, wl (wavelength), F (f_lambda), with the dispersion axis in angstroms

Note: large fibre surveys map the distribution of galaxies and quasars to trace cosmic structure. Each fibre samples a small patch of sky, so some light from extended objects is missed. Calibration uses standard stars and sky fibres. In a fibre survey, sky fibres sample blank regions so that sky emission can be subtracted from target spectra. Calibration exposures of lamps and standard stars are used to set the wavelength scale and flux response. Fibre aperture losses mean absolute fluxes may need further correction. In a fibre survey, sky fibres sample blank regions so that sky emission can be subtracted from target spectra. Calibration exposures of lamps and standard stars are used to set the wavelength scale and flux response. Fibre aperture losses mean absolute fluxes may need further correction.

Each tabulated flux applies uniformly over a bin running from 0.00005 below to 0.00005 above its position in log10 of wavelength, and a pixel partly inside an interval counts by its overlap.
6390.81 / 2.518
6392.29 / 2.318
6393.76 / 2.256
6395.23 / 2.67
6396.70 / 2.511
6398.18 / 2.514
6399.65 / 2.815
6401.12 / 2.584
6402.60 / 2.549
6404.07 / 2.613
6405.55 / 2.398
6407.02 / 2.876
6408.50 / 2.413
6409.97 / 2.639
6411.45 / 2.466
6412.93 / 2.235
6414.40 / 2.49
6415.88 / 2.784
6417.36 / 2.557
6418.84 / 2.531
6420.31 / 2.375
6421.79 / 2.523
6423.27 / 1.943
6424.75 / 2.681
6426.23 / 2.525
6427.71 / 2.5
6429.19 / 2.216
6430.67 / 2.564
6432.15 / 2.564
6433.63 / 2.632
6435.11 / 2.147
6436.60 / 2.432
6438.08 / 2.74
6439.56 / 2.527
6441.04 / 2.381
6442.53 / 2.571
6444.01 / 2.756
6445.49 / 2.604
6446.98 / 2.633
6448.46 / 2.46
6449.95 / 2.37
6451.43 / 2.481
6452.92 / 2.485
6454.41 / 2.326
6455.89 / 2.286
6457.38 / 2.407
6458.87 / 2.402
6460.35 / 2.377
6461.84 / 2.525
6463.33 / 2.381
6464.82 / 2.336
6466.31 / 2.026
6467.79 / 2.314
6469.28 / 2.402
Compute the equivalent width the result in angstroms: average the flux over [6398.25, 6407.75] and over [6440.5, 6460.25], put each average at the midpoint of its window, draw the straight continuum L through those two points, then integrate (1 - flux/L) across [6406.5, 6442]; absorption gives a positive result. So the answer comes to 1.0 angstroms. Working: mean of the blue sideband 2.63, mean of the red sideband 2.47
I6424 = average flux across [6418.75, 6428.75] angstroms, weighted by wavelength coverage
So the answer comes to 2.43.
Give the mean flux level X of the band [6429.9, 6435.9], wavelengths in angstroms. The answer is 2.47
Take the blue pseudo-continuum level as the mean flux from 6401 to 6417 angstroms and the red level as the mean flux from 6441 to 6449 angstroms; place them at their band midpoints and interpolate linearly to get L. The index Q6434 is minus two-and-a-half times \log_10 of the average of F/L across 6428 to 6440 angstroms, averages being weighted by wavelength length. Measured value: 0.04 mag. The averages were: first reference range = 2.55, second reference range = 2.59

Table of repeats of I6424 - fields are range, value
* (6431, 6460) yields 2.48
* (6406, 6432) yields 2.49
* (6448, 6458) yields 2.4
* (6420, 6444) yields 2.47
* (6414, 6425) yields 2.48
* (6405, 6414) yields 2.51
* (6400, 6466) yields 2.48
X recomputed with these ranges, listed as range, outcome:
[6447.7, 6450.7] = 2.42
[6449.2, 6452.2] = 2.42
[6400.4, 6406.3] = 2.54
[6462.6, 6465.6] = 2.35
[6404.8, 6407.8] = 2.63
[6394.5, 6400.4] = 2.63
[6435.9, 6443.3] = 2.53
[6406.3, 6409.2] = 2.64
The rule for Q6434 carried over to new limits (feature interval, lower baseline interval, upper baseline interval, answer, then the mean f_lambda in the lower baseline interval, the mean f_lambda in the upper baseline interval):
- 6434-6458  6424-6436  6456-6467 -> -0.03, 2.48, 2.35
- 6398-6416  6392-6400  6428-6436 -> -0.03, 2.51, 2.43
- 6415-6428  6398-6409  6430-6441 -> 0.03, 2.6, 2.51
